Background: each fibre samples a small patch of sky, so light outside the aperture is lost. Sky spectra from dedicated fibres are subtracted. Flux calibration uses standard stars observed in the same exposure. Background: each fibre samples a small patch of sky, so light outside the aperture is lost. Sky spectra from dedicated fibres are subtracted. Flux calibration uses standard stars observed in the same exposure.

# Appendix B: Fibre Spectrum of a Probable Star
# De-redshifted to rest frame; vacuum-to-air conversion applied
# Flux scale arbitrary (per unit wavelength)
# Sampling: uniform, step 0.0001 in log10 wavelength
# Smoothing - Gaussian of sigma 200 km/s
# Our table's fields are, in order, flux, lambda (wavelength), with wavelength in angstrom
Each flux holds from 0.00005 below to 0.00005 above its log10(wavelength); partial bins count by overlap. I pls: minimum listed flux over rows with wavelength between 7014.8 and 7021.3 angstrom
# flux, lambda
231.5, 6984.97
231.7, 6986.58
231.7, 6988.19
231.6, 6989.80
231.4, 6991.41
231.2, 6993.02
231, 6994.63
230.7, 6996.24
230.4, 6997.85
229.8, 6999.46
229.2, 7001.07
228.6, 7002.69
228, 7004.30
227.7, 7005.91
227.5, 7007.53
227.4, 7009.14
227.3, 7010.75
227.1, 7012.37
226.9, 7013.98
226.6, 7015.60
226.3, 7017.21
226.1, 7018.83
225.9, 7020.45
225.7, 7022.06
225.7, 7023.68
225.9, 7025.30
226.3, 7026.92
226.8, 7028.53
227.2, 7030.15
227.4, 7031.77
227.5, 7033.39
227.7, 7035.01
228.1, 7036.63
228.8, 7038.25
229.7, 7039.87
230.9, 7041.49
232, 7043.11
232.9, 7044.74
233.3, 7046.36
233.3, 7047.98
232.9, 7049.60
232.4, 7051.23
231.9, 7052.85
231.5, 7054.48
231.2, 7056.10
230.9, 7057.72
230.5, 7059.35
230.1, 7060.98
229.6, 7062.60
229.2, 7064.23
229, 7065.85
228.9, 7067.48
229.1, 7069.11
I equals 225.9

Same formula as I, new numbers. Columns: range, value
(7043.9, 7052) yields 232.4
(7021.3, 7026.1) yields 225.7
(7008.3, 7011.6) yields 227.3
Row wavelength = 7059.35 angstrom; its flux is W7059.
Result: 230.5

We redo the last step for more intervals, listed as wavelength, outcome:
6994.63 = 231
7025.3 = 225.9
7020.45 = 225.9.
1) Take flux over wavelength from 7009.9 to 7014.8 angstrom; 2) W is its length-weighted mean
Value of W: 227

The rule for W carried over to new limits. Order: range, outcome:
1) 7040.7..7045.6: 232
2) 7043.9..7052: 233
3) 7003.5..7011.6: 228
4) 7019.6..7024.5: 226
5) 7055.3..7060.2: 231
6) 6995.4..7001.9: 230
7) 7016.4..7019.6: 226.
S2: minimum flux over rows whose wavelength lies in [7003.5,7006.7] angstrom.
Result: 227.7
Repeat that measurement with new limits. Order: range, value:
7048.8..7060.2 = 230.5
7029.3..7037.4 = 227.2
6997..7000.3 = 229.8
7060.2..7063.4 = 229.6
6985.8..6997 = 230.7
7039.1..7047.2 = 229.7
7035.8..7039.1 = 228.1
